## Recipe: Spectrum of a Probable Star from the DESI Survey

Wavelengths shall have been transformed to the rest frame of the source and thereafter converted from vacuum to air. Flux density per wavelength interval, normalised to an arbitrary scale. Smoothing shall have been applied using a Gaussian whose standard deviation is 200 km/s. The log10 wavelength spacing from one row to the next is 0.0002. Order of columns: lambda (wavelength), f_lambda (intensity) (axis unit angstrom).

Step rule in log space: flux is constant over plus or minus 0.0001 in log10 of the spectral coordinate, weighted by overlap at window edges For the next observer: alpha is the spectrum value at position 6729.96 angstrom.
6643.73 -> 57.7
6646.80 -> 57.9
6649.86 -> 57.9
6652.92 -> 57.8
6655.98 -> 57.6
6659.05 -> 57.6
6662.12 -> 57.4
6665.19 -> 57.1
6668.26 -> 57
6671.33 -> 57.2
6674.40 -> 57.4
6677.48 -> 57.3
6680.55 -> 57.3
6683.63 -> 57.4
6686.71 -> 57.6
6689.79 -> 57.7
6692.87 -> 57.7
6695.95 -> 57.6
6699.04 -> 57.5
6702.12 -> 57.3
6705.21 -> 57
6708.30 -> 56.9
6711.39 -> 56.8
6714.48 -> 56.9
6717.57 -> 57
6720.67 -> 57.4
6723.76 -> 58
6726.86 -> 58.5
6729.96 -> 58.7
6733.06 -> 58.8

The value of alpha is 58.7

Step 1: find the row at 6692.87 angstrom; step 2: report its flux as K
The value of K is 57.7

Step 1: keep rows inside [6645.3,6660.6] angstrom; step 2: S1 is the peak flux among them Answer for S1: 57.9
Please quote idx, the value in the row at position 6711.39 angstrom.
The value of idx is 56.8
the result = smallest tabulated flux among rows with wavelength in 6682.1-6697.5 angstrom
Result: 57.4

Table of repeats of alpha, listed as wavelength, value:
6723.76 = 58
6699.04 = 57.5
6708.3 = 56.9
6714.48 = 56.9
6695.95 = 57.6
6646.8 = 57.9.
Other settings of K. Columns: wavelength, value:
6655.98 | 57.6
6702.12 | 57.3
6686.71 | 57.6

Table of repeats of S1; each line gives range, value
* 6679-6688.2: 57.6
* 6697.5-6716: 57.5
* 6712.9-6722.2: 57.4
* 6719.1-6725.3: 58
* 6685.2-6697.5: 57.7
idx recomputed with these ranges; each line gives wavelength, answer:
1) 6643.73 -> 57.7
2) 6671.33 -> 57.2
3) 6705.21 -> 57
